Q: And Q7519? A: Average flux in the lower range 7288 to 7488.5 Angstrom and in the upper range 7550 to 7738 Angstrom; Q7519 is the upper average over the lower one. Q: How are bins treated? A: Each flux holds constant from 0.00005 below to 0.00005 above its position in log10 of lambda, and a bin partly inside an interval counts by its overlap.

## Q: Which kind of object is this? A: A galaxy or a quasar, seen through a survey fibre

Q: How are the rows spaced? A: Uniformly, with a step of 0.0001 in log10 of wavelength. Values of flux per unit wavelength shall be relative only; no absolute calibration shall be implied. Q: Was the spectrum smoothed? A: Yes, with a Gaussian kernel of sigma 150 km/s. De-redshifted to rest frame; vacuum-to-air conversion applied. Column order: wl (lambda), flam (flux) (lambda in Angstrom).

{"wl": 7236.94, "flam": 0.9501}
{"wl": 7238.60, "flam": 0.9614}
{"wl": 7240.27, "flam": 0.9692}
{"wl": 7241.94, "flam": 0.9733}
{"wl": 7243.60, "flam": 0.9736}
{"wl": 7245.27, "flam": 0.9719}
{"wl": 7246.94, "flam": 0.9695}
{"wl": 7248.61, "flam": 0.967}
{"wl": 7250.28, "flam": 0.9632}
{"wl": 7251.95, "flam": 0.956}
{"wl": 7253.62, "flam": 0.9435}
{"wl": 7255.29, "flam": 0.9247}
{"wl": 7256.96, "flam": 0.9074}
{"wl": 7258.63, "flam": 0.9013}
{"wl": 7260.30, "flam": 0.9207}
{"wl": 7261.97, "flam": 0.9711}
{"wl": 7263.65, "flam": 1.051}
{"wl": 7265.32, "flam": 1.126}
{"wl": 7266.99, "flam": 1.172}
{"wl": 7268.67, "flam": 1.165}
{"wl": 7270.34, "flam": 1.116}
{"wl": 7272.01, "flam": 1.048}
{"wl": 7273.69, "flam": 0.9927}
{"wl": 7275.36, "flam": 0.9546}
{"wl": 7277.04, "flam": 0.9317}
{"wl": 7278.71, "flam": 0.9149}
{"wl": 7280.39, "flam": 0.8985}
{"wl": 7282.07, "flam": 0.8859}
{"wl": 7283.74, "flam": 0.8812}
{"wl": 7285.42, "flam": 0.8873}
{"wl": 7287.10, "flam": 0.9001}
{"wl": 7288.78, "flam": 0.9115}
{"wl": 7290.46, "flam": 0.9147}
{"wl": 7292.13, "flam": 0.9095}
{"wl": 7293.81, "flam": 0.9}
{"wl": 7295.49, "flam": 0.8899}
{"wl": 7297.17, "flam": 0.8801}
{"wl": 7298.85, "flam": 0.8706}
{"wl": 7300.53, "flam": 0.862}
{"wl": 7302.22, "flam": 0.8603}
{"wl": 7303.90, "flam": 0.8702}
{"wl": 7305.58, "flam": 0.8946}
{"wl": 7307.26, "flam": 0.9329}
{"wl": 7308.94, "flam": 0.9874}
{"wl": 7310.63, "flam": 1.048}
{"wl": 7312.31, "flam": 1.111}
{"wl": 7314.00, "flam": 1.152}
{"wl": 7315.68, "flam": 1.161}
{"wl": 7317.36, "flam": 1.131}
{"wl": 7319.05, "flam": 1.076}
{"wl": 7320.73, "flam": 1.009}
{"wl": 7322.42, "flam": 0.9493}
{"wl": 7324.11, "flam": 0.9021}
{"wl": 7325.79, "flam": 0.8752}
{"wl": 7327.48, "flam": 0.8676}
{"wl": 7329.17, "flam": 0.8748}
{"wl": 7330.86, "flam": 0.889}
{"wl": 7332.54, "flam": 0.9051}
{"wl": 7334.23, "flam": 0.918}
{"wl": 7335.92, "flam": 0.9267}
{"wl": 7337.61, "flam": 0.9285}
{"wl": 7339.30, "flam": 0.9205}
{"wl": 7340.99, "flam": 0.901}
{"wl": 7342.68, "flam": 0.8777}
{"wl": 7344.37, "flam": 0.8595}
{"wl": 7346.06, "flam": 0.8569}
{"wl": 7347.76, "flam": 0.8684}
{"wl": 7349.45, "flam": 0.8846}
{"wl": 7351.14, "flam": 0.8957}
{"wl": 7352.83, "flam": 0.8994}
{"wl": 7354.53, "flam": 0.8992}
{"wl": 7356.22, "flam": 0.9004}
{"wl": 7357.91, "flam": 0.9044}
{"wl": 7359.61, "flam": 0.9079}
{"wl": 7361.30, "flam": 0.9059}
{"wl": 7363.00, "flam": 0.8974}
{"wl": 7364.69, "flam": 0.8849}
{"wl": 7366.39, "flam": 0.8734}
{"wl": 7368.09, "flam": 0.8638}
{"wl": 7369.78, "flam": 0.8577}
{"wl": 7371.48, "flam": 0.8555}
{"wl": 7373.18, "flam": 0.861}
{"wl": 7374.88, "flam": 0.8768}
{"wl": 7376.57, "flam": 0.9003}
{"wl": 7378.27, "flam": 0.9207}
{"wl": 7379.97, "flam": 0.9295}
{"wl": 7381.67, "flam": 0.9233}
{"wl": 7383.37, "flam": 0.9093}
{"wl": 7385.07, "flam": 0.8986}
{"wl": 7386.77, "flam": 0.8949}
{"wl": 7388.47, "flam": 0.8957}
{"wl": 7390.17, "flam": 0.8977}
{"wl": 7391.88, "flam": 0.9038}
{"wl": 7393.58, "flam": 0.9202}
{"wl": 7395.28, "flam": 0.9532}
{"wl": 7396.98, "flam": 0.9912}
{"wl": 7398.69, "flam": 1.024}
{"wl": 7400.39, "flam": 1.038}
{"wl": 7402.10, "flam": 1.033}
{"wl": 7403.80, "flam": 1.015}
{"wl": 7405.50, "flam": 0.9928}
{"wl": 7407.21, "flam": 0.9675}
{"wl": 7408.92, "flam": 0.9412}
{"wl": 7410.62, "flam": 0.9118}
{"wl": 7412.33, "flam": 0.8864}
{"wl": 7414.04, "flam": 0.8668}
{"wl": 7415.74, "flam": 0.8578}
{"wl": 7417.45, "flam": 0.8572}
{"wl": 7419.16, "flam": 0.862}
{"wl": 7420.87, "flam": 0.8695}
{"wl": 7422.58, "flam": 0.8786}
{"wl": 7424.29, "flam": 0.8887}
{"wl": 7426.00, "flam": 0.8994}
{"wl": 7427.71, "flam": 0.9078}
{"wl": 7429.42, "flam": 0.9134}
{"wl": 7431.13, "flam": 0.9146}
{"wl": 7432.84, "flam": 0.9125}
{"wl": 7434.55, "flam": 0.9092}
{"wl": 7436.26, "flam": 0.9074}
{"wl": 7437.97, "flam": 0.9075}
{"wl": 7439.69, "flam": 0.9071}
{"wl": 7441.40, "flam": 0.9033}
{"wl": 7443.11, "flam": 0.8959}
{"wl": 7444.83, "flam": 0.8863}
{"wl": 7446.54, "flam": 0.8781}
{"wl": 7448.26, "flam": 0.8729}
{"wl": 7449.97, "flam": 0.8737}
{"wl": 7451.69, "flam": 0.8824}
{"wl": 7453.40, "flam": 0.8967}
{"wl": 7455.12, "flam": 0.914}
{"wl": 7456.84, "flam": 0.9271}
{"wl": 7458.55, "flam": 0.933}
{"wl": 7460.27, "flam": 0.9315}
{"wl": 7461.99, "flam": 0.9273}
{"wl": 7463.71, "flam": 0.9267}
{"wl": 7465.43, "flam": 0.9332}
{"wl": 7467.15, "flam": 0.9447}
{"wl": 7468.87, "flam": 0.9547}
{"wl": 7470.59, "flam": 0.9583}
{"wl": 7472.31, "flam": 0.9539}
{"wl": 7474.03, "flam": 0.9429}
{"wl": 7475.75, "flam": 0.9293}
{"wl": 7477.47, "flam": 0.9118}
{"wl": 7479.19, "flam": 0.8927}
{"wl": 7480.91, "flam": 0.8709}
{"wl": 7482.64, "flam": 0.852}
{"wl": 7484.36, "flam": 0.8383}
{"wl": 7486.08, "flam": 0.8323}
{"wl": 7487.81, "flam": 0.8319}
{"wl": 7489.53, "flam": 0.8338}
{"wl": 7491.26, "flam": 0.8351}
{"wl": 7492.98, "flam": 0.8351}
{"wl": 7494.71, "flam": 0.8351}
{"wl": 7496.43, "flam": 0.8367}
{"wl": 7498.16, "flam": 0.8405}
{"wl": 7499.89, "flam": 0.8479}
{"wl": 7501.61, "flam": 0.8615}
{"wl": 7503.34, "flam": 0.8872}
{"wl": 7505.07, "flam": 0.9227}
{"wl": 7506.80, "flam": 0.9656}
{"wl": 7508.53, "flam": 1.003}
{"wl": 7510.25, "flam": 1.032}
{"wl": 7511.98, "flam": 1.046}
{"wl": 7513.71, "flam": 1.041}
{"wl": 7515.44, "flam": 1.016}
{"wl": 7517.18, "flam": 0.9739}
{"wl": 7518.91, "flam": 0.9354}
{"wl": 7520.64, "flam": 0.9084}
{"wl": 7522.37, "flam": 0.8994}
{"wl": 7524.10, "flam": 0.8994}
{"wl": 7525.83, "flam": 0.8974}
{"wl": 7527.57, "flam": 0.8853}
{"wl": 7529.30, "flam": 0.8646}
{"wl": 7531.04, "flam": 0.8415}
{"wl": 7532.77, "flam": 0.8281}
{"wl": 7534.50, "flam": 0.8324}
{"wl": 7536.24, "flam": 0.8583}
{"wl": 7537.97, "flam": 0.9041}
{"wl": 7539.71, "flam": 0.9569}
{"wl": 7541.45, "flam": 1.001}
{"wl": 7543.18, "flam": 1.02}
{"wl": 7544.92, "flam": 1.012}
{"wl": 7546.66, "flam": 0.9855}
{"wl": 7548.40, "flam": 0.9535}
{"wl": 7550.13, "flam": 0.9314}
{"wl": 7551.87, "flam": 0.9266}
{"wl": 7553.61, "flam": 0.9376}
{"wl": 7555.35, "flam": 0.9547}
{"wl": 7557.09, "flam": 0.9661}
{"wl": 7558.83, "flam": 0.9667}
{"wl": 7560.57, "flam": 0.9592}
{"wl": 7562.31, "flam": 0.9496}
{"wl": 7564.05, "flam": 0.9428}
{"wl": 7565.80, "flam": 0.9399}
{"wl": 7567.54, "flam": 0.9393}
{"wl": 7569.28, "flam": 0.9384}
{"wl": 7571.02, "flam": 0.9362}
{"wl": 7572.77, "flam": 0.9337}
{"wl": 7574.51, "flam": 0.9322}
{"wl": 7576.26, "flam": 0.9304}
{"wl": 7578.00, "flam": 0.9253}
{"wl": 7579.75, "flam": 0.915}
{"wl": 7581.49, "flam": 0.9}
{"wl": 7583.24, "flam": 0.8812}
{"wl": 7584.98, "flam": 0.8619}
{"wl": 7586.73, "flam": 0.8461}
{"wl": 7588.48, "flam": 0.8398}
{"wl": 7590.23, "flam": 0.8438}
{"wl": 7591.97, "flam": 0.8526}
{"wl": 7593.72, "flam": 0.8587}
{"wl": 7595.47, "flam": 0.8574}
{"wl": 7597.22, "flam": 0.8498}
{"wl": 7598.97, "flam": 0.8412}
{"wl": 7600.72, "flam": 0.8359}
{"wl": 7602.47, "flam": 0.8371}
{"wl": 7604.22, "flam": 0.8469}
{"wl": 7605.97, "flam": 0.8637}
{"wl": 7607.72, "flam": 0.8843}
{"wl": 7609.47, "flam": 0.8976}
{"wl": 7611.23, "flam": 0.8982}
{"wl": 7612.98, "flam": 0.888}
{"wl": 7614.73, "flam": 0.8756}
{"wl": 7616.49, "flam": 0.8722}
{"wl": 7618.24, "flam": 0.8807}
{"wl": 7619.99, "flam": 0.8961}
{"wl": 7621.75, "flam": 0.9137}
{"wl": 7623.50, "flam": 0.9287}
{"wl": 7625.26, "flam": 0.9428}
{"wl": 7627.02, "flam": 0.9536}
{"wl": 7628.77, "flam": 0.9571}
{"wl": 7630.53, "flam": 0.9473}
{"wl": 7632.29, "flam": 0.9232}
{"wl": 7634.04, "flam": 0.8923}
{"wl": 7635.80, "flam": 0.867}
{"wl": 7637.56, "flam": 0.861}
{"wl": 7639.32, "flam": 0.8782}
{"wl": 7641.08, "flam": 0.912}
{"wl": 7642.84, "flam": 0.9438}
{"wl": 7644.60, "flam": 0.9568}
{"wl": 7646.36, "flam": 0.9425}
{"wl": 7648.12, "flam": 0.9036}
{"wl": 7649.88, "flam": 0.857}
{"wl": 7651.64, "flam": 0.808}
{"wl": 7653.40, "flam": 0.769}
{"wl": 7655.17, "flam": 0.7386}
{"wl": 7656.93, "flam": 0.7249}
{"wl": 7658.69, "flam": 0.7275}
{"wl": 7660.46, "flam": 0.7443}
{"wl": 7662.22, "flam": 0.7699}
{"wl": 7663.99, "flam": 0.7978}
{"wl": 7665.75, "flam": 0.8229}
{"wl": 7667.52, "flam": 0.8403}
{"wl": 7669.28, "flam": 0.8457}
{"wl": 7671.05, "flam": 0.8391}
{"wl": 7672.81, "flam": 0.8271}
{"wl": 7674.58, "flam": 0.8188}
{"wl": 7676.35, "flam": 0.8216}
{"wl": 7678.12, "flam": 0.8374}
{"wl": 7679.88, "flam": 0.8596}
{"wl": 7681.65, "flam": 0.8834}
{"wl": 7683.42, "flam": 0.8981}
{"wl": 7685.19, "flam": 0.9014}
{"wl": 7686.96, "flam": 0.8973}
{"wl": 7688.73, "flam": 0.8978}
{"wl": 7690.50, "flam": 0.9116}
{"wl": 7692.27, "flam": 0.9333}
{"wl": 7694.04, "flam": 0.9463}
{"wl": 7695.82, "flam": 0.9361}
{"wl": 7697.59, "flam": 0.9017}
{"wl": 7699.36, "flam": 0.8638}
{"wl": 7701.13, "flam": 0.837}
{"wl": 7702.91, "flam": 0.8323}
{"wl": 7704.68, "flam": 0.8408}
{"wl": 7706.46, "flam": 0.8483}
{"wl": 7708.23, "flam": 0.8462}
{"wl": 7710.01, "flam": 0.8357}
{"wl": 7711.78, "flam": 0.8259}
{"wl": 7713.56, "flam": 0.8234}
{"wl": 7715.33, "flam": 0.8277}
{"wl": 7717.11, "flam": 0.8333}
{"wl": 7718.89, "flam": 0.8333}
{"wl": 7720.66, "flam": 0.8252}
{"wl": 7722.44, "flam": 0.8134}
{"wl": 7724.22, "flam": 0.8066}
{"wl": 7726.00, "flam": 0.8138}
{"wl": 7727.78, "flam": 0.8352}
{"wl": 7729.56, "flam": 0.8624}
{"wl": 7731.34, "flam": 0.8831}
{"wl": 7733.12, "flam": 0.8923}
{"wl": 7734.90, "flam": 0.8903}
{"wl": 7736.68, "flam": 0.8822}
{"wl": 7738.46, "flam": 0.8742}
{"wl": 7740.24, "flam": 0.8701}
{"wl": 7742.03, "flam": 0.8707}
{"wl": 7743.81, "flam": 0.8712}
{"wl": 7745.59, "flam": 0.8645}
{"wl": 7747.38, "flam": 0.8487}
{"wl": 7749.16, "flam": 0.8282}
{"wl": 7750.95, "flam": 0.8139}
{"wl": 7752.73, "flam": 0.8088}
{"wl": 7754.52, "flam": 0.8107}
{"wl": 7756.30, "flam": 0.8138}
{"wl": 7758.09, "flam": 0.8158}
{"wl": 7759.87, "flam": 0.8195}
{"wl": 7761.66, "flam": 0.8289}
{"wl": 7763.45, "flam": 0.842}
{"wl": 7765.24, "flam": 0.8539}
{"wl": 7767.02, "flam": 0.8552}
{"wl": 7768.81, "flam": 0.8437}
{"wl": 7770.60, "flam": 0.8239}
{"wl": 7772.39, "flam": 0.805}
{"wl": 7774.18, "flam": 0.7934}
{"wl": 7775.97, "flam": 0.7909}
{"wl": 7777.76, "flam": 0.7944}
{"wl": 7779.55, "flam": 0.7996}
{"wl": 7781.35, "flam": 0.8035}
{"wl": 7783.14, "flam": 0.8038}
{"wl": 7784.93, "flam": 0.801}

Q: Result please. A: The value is 1.0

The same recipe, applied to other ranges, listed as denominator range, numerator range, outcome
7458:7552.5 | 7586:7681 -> 0.94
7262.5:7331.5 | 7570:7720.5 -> 0.90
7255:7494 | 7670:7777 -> 0.92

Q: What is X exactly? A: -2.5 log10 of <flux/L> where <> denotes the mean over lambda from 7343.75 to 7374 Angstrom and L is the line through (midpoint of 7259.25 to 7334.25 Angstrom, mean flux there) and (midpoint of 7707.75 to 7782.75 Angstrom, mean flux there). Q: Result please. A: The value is 0.08 mag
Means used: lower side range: 0.964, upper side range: 0.835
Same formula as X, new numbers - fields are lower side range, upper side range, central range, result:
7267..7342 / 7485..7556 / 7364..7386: 0.06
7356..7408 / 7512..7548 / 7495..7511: 0.03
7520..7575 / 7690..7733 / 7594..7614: 0.05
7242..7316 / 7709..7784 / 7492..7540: -0.01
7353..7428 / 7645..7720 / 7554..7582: -0.08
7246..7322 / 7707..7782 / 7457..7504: 0.03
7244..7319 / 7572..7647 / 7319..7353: 0.06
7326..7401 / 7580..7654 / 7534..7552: -0.07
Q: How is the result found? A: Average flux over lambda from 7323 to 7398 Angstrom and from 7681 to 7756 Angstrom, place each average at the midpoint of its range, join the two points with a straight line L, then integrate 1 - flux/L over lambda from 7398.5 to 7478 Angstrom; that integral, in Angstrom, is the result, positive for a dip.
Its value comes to -2.7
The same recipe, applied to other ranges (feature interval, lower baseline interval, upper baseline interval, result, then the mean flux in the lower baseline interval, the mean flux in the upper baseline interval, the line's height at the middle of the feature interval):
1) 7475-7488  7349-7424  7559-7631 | 0.49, 0.912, 0.898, 0.905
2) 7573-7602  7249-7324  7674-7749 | 0.63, 0.971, 0.862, 0.893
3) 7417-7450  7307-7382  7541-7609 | 1.03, 0.928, 0.912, 0.922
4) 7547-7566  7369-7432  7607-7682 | -1.43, 0.917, 0.864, 0.883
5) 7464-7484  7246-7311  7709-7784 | -0.41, 0.95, 0.834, 0.902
